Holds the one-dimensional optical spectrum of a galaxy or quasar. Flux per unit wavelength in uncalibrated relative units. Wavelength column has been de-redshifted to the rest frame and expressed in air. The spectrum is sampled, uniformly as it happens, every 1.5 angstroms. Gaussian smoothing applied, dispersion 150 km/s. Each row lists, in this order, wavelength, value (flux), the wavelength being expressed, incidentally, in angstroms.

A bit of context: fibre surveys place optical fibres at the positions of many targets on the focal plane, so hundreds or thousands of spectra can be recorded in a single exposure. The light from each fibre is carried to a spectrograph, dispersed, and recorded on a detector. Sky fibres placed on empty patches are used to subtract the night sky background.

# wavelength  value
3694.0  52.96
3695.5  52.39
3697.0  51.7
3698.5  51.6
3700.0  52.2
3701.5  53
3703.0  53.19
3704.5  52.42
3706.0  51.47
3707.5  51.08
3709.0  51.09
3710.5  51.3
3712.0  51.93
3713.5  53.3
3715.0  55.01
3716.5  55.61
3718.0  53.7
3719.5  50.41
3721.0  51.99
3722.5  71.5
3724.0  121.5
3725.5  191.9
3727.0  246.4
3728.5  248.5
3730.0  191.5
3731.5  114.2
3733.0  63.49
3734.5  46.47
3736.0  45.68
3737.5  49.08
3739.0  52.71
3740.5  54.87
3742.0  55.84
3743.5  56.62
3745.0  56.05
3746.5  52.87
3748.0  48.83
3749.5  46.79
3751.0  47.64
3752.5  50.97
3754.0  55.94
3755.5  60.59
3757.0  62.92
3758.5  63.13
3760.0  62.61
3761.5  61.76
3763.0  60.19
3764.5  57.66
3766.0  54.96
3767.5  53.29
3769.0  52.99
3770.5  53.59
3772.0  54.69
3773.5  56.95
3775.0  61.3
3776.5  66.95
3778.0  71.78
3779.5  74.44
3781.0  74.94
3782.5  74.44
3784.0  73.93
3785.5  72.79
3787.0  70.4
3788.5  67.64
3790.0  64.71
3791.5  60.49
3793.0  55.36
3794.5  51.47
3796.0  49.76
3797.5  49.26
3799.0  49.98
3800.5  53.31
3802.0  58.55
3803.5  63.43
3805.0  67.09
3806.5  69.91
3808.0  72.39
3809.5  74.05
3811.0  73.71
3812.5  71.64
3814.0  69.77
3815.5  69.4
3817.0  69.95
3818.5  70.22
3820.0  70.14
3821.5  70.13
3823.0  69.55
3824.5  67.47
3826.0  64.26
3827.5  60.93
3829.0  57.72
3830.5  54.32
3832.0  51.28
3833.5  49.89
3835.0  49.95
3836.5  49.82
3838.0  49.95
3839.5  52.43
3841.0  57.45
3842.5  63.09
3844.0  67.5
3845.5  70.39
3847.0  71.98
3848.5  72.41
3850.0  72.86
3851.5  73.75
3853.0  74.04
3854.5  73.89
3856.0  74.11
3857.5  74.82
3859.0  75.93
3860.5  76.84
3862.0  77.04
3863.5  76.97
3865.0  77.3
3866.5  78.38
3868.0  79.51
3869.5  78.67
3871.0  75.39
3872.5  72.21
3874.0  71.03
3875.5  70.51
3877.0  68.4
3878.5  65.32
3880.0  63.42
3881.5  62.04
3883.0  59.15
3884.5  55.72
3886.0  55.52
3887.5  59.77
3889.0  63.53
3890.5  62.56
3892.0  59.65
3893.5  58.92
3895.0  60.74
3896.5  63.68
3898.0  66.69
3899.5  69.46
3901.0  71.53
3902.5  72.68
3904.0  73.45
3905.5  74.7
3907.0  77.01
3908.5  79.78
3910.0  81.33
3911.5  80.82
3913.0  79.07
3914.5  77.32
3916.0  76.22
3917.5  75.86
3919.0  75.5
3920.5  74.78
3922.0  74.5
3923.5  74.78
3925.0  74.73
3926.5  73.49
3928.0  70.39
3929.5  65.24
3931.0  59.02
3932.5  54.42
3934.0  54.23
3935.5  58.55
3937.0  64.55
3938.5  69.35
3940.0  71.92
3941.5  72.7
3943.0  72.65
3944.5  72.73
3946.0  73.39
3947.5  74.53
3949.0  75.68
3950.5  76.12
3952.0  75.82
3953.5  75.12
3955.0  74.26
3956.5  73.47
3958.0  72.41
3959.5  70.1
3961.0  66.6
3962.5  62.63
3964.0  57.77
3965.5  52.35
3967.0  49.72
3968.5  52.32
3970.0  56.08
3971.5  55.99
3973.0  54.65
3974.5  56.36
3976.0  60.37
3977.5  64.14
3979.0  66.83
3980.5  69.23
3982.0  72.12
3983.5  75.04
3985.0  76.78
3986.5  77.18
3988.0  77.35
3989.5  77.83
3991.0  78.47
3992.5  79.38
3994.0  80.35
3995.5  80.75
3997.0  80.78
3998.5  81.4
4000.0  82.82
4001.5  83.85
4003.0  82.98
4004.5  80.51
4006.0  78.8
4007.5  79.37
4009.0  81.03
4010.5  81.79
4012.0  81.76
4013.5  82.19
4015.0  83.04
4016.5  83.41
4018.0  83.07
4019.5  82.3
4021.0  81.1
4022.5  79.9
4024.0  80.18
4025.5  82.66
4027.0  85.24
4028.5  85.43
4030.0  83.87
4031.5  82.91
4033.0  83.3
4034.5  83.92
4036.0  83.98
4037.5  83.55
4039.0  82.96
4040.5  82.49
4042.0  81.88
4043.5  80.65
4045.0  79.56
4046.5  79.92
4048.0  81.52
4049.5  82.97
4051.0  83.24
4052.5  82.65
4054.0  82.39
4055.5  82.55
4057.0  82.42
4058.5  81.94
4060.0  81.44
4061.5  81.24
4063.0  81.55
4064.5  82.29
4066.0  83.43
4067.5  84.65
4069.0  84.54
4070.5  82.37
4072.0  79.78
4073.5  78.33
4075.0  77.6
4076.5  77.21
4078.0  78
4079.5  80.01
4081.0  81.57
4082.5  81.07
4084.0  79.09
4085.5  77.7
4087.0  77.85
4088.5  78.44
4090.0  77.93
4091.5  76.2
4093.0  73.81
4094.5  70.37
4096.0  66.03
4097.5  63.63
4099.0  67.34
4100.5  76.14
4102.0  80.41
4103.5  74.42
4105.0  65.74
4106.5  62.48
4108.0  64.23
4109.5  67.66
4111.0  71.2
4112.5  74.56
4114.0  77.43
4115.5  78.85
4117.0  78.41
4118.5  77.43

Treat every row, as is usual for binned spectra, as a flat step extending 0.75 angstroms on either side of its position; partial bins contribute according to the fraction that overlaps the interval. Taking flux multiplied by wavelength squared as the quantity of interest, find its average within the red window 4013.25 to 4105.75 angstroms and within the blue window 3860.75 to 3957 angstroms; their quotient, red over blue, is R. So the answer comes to 1.2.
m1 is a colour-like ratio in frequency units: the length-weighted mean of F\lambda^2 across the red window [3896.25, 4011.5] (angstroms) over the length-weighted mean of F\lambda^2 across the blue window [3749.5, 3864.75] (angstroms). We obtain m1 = 1.2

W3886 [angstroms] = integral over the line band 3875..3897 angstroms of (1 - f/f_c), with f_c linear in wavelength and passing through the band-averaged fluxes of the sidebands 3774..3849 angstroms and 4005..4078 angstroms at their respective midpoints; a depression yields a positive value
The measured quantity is 2.5 angstroms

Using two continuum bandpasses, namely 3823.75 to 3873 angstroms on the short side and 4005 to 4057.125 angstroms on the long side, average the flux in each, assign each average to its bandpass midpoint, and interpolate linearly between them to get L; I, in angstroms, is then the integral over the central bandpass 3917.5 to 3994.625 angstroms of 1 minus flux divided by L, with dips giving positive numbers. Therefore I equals 7.6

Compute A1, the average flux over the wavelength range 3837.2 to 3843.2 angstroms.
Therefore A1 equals 55.6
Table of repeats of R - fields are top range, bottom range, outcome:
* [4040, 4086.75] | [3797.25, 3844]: 1.48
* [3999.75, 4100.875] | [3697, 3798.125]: 1.37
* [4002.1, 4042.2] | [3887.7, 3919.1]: 1.23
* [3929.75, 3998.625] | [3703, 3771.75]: 1.07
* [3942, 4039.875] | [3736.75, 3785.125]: 1.43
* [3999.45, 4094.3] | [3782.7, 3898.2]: 1.38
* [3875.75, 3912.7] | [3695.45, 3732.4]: 0.86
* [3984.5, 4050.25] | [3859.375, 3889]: 1.26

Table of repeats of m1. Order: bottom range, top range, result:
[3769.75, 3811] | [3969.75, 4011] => 1.29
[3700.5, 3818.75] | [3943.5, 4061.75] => 1.26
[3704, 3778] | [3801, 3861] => 0.98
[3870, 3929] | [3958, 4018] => 1.08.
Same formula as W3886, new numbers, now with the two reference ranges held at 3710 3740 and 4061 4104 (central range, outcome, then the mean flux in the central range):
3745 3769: 9.4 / 55.9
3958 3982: 6.4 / 60.5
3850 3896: 9.4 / 69.2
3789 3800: 4.3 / 54.7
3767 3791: 6.7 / 65.4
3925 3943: 4.0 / 65.6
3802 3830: 6.7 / 68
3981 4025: 0.5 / 80.1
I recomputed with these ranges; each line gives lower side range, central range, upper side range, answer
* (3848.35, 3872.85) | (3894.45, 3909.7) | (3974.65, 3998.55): 0.77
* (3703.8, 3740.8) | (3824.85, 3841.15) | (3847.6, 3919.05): 4.54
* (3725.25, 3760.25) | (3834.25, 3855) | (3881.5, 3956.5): 3.07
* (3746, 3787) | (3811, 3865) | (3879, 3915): -1.72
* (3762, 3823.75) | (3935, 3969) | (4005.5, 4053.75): 3.57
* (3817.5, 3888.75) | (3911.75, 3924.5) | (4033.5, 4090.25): -0.89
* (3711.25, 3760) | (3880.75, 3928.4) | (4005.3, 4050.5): 6.43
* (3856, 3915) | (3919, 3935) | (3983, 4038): 1.35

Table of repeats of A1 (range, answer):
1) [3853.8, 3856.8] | 74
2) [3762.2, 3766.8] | 57.6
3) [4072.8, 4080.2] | 78.2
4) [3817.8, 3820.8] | 70.2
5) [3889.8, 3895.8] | 60.5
